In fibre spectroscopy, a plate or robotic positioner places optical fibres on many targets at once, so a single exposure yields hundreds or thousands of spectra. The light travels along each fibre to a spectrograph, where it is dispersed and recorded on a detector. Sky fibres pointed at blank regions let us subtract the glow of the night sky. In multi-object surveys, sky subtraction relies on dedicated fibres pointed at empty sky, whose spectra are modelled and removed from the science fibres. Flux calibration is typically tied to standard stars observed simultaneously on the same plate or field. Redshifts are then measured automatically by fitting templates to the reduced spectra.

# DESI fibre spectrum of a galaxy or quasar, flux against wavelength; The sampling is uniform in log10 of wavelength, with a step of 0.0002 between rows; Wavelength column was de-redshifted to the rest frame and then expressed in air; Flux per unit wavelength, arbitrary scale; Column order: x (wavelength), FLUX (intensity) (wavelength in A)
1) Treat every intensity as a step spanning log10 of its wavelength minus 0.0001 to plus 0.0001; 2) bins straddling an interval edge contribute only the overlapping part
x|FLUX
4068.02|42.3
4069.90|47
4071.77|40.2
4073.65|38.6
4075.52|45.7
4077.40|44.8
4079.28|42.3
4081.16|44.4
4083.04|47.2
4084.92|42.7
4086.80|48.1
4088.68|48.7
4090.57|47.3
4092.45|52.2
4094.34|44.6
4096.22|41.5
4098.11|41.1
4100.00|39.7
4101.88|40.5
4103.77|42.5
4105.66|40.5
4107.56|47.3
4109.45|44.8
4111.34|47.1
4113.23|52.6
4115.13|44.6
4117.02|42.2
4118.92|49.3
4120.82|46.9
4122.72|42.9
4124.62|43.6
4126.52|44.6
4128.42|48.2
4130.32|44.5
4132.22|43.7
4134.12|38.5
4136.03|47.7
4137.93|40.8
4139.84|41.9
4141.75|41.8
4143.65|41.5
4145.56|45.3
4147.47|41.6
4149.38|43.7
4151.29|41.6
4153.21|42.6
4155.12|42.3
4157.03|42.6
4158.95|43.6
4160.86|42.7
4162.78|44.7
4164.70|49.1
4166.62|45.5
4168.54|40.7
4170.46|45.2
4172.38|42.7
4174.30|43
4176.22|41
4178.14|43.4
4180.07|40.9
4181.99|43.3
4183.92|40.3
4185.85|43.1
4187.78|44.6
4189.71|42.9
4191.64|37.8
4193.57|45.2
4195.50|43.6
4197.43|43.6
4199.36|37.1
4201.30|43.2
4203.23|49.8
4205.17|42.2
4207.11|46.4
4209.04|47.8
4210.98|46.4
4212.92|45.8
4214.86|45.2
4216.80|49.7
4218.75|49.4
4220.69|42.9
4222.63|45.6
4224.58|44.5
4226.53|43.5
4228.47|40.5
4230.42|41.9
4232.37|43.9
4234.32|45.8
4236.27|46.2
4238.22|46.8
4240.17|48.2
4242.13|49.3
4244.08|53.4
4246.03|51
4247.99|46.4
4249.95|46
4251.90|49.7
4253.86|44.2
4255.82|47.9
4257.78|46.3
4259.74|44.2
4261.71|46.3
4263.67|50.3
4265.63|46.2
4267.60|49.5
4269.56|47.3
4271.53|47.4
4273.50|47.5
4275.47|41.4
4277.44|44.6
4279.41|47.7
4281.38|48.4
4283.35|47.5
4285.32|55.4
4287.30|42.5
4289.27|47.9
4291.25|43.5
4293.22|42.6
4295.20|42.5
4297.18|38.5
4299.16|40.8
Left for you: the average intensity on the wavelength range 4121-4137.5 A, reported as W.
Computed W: 44.2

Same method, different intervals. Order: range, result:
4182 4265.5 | 45.4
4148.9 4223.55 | 43.9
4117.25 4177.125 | 43.7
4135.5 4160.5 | 42.8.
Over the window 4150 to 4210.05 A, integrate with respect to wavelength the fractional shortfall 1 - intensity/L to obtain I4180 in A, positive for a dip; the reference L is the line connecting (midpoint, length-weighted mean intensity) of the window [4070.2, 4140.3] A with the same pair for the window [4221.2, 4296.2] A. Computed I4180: 2.77 A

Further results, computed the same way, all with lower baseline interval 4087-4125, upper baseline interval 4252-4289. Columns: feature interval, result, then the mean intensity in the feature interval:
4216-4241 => 0.68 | 45.2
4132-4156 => 1.59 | 42.5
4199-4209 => 0.37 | 44.5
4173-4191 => 1.39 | 42.4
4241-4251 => -0.53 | 49.2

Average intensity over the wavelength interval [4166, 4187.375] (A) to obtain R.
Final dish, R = 42.7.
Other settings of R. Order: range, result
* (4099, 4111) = 42.8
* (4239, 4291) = 47.5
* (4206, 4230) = 45.5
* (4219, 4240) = 44.5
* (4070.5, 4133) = 44.7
